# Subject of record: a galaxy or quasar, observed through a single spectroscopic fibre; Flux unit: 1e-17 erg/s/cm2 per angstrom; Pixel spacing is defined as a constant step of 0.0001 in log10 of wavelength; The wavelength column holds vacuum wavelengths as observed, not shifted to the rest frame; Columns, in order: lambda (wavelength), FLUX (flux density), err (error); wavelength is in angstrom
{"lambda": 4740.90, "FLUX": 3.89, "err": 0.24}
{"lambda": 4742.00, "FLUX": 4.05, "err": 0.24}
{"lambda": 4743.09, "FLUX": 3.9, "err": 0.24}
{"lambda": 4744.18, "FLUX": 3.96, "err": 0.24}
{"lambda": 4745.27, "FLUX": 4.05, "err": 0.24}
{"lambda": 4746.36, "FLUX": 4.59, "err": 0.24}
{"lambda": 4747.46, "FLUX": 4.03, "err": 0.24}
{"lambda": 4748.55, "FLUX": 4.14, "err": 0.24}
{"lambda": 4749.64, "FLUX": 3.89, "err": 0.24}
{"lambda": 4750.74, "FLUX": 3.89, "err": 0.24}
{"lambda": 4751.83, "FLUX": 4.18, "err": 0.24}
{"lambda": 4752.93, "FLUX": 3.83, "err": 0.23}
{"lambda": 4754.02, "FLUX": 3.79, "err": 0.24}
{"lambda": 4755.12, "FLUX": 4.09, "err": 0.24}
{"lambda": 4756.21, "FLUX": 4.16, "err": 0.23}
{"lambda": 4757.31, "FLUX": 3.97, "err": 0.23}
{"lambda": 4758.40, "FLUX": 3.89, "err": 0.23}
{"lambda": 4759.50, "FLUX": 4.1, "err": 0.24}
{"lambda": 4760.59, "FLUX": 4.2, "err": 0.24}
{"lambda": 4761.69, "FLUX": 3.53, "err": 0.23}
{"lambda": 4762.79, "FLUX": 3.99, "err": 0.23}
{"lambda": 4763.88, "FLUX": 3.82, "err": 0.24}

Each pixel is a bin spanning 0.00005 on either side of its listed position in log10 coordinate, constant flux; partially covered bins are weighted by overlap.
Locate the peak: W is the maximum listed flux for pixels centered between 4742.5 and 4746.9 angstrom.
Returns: 4.59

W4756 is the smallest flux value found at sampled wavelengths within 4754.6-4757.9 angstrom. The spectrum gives 3.97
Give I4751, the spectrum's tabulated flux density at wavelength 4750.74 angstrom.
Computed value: 3.89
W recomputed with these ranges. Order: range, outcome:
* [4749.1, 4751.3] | 3.89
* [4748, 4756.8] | 4.18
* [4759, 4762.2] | 4.2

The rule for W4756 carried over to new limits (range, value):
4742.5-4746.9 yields 3.9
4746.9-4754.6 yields 3.79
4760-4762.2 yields 3.53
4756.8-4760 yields 3.89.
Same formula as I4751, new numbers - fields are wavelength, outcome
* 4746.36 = 4.59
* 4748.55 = 4.14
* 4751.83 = 4.18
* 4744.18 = 3.96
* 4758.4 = 3.89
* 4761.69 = 3.53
